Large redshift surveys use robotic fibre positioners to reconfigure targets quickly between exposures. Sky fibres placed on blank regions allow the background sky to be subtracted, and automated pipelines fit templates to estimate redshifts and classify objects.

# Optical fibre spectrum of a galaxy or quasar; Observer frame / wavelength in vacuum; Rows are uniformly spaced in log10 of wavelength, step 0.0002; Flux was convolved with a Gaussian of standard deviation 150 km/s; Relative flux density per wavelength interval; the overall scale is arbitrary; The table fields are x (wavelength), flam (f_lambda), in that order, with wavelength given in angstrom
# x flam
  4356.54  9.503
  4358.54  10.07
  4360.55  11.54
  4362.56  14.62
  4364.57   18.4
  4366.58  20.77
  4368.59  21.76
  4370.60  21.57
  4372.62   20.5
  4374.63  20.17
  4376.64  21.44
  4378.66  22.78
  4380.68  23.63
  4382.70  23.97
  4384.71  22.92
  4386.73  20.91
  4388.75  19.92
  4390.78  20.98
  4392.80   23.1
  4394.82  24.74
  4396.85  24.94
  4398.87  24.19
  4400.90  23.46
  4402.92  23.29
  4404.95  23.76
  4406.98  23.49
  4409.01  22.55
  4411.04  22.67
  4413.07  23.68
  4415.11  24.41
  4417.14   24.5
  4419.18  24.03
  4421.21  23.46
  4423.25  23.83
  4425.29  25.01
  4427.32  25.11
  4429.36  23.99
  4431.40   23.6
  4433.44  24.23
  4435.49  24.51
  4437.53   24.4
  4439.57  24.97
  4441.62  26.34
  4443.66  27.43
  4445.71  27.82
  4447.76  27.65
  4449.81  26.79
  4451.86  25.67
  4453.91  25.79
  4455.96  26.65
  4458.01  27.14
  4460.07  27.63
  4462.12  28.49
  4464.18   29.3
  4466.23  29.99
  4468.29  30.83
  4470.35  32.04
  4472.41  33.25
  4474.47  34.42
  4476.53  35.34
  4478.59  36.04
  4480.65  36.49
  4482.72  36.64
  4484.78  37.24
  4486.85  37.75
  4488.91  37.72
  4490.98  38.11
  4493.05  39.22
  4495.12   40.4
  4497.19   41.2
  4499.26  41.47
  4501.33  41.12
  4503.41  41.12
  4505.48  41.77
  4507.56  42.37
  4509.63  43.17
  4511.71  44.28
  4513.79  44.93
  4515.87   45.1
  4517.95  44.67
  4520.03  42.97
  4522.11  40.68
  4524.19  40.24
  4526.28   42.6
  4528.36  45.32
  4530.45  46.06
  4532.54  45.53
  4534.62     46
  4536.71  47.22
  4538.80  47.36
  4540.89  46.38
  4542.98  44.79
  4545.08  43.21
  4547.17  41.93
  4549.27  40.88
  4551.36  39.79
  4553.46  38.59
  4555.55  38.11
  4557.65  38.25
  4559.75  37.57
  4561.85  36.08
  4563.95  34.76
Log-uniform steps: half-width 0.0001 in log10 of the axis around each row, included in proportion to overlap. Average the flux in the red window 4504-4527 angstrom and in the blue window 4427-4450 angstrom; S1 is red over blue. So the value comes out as 1.68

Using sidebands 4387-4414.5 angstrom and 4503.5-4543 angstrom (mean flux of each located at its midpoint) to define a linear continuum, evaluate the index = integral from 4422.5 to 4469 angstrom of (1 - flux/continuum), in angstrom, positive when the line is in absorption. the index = 6.7 angstrom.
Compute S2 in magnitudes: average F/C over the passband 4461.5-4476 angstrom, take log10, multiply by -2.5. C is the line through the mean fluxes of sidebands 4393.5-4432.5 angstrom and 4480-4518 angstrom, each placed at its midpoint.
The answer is 0.11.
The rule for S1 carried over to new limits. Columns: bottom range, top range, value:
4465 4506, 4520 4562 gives 1.15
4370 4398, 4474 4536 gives 1.85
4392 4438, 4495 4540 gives 1.82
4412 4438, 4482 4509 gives 1.64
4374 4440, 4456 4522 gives 1.60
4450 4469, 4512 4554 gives 1.57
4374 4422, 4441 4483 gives 1.30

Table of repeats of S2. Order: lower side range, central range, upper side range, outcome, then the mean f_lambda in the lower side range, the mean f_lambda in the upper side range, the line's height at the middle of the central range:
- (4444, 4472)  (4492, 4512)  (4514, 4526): -0.078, 28.2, 42.9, 38.6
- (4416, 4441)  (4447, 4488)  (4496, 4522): 0.070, 24.3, 42.8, 33.3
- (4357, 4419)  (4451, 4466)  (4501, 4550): 0.199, 21.4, 43.8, 32.9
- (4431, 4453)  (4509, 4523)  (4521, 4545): -0.067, 25.8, 44.7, 41.2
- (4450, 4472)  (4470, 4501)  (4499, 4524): -0.060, 28.4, 42.8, 35.4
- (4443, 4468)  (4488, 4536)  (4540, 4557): -0.177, 27.6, 41.6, 36.1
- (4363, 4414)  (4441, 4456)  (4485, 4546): 0.191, 22.3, 42.8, 32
